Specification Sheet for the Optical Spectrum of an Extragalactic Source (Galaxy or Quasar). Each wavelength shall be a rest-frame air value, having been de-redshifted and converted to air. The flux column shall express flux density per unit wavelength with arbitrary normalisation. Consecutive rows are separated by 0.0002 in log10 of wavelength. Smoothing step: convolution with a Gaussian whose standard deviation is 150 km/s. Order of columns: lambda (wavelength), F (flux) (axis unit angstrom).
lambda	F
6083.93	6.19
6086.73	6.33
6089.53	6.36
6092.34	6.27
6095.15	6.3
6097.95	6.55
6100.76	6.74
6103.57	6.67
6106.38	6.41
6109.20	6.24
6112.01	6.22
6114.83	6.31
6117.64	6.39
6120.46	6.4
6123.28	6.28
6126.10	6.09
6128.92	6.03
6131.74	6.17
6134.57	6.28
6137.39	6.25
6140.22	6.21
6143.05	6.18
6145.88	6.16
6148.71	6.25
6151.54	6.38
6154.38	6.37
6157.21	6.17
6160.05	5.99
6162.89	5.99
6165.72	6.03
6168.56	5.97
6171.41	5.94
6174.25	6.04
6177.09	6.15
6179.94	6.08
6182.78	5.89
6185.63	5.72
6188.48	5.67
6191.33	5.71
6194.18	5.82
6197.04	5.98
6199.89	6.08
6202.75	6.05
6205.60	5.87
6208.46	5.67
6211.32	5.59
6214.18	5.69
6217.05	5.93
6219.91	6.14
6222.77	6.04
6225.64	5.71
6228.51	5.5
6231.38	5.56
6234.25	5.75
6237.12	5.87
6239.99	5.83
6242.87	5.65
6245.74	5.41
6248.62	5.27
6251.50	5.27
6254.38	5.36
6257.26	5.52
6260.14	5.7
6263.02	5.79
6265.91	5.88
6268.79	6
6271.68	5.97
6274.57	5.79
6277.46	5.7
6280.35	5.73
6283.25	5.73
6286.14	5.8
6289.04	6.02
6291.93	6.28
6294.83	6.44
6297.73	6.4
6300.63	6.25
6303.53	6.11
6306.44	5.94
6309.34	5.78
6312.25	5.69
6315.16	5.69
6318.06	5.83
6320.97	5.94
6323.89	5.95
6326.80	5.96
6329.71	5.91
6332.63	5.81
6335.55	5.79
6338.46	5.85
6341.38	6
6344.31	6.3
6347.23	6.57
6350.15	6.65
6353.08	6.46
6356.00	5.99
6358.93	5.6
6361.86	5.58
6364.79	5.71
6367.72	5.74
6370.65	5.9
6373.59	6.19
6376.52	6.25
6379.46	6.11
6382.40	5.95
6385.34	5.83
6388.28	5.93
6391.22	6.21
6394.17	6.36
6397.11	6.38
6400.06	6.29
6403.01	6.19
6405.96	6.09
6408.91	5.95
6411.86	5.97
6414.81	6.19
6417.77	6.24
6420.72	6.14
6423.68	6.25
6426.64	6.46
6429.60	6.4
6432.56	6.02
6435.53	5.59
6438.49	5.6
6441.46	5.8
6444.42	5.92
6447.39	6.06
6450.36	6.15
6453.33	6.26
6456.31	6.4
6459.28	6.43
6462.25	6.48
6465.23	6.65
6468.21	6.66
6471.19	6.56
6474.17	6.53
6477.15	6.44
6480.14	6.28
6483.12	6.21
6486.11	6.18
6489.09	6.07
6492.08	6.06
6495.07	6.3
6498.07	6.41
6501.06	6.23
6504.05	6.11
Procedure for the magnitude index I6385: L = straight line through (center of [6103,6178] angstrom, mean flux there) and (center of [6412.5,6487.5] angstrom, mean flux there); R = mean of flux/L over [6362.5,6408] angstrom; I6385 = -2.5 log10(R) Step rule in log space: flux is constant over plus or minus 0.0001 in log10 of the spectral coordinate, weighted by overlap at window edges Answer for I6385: 0.029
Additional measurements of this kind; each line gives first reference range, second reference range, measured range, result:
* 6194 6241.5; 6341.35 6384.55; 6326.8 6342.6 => 0.03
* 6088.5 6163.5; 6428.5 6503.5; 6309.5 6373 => 0.05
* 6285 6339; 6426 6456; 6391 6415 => -0.03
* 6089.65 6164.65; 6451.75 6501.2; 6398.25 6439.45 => 0.04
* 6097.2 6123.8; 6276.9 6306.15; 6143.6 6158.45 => 0.01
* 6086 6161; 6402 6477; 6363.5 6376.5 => 0.05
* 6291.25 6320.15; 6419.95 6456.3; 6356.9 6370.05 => 0.07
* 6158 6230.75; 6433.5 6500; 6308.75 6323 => 0.05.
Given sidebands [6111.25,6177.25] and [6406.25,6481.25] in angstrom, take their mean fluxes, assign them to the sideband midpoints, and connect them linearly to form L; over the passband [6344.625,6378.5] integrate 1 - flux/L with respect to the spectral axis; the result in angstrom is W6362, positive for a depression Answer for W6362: 0.8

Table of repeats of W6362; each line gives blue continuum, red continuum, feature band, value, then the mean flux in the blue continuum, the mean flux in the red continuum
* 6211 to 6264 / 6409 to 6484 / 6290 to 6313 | -1.1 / 5.66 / 6.22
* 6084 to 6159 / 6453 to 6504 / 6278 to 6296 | 1.0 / 6.3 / 6.36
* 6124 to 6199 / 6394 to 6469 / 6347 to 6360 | -0.2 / 6.06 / 6.18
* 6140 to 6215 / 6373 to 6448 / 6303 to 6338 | 1.1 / 5.99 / 6.09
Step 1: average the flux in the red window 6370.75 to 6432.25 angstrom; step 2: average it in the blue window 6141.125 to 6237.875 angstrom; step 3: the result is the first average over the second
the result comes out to 1.0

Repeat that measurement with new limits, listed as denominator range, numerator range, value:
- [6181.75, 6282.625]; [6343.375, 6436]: 1.06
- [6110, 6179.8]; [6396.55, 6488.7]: 1.01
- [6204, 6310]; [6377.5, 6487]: 1.07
